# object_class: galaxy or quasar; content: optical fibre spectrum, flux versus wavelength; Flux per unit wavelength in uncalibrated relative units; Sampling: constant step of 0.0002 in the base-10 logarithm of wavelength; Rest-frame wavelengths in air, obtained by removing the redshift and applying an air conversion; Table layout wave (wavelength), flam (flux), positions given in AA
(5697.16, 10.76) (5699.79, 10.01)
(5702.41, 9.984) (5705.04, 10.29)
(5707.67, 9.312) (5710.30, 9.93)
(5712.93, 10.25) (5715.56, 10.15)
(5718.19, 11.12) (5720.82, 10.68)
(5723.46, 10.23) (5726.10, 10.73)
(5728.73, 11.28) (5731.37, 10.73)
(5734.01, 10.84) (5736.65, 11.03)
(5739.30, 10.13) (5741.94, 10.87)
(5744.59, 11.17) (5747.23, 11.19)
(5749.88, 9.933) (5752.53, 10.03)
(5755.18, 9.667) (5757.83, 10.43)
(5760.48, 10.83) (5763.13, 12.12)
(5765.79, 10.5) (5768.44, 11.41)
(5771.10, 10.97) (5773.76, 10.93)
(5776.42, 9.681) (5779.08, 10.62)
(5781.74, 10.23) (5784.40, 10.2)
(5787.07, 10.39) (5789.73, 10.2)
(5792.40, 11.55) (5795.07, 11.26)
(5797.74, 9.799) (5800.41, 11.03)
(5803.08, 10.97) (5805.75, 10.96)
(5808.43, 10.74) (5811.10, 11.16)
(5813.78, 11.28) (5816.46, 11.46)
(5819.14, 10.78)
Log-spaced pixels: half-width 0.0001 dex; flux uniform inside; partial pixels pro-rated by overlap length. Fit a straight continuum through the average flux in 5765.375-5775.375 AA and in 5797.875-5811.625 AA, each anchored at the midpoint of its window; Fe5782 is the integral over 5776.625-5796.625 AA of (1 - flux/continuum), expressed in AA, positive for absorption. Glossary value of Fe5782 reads 0.6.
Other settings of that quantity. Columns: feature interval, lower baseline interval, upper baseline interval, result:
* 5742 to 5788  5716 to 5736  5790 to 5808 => 0.9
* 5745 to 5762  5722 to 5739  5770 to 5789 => 0.3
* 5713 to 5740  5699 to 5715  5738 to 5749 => -0.7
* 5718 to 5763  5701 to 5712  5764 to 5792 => -2.0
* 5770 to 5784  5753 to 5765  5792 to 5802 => 0.4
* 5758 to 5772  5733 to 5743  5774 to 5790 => -0.9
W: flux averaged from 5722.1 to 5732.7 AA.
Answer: 10.7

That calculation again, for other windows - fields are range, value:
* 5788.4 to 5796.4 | 11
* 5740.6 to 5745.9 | 11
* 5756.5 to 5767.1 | 11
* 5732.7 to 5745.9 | 10.8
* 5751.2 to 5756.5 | 9.85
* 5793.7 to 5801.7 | 10.7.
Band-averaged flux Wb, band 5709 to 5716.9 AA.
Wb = 10.1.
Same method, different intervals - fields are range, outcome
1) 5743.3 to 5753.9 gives 10.6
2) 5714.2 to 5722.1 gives 10.7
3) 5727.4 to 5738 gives 11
